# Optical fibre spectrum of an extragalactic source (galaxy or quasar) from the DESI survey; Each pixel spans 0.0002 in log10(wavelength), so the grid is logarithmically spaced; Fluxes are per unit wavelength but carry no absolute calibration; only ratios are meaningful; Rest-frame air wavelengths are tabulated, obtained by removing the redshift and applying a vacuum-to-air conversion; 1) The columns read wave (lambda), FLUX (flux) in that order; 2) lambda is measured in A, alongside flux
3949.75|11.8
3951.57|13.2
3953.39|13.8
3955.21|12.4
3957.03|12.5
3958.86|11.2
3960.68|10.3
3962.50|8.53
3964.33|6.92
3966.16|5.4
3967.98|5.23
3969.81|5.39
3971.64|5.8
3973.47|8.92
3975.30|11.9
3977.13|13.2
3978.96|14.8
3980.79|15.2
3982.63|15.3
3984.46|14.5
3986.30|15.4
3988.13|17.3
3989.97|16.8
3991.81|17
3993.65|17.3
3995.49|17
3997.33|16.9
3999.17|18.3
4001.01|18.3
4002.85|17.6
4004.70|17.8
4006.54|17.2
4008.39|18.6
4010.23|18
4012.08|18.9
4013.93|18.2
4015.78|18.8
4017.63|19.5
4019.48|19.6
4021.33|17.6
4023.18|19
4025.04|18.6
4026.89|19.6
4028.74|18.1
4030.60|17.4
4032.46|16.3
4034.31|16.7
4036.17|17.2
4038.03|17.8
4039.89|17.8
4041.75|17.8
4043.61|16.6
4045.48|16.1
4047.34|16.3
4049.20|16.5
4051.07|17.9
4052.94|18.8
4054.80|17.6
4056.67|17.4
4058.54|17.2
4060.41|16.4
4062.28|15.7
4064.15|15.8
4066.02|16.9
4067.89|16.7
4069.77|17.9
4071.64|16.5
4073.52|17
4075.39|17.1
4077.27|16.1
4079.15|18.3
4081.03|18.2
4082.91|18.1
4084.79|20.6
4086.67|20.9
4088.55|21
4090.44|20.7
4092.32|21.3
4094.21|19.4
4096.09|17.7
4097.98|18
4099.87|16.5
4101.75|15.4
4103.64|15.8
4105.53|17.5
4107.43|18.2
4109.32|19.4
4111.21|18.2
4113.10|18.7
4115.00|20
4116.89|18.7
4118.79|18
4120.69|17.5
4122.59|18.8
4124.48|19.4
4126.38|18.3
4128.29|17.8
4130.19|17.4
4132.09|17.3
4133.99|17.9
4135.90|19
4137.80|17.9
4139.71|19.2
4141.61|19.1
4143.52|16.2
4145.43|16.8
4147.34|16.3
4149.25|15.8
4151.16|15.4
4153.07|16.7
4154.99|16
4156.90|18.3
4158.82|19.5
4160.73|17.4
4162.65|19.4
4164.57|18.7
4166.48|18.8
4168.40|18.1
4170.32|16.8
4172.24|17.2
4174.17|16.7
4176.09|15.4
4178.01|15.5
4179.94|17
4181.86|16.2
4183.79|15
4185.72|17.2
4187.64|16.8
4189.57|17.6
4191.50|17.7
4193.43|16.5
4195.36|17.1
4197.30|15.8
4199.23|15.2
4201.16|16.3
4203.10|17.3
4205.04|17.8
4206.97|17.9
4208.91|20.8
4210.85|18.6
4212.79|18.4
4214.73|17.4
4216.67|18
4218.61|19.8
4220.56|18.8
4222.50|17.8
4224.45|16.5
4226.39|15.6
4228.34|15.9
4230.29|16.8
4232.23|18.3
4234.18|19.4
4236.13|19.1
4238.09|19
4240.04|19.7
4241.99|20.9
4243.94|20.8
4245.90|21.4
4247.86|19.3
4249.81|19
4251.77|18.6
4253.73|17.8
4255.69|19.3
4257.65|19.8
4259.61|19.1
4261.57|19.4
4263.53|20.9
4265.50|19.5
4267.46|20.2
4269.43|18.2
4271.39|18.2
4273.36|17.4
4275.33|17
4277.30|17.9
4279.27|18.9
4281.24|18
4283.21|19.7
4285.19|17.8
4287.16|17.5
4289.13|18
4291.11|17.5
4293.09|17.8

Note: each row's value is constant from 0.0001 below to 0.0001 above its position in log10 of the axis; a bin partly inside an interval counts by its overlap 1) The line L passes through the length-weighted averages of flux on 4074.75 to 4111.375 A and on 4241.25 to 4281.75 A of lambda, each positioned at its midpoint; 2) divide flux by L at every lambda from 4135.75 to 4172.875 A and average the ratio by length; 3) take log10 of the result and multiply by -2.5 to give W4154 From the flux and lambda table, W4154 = 0.06 mag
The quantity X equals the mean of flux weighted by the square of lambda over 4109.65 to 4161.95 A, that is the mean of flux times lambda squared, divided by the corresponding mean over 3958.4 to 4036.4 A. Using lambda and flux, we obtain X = 1.26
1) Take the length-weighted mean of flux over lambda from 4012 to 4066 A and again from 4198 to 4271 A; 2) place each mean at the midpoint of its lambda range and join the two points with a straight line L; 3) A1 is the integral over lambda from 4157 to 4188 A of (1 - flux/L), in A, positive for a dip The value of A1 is 1.7 A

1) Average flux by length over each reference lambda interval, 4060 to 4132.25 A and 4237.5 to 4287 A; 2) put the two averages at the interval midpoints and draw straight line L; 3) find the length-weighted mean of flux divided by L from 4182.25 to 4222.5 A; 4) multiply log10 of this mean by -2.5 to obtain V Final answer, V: 0.07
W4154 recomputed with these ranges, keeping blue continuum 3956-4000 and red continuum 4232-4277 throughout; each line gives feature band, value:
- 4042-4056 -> -0.200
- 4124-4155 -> -0.065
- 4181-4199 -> 0.068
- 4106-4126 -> -0.175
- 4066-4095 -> -0.231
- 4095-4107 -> -0.094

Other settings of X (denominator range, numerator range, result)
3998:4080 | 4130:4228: 1.06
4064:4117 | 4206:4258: 1.10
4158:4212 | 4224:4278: 1.12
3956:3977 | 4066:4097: 2.29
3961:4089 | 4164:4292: 1.23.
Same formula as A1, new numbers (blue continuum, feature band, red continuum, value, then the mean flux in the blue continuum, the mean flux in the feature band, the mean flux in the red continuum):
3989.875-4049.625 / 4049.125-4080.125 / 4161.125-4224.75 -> 1.1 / 17.8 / 17.1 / 17.4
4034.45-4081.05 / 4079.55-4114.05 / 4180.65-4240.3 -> -2.9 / 17.1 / 18.6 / 17.5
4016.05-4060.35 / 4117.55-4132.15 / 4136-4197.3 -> -0.7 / 17.7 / 18.1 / 17.2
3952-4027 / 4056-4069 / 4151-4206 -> -0.8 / 14.7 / 16.6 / 17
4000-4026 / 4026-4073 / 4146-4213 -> 2.5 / 18.4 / 17.2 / 17.2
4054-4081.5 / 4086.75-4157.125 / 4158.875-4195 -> -3.9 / 17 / 18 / 17.2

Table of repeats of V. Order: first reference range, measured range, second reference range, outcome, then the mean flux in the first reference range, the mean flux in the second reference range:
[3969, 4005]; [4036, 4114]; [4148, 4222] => -0.12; 14.7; 17.3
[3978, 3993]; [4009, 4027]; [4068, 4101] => -0.13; 15.8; 18.5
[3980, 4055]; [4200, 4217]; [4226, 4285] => 0.03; 17.5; 18.9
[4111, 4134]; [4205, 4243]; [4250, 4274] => 0.03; 18.3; 19.1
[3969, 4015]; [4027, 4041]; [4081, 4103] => -0.03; 15.5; 19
